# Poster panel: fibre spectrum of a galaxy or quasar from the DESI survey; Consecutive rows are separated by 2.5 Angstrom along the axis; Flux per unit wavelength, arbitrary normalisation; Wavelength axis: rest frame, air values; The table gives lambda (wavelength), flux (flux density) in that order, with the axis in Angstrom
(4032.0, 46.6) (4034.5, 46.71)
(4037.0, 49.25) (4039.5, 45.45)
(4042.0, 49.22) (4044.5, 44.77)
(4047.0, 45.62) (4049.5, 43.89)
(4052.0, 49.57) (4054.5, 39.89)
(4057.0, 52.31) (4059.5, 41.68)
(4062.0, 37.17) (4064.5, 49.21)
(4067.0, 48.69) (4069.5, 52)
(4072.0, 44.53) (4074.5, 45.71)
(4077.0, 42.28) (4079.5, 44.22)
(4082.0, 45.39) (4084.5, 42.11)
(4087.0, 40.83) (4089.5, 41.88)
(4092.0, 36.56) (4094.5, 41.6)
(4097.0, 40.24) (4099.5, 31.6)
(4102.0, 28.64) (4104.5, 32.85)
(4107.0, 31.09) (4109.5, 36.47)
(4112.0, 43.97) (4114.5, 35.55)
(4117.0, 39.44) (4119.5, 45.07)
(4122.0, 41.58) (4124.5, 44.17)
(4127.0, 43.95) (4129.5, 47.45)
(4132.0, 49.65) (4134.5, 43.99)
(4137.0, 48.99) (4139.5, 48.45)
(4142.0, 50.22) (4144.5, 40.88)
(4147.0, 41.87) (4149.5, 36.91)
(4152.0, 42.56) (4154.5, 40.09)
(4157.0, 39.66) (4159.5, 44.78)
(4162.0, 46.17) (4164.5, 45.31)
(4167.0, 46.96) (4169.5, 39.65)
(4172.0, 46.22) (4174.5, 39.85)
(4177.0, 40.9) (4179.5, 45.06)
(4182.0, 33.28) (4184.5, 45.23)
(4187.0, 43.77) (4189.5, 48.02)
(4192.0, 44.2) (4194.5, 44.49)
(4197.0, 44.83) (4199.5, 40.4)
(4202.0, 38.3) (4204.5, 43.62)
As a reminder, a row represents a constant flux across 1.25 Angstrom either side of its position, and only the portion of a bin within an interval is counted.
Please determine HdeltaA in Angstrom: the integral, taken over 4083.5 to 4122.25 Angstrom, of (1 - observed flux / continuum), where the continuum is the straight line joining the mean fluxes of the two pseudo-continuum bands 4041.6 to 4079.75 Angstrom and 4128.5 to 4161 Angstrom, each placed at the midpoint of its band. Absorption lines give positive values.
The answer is 6.0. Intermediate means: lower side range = 45.6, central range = 38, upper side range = 44.3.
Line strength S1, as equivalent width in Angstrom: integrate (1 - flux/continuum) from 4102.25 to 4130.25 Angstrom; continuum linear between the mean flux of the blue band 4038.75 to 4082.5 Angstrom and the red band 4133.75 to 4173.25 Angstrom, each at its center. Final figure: 3.1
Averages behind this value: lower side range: 45.7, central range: 39.6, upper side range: 43.9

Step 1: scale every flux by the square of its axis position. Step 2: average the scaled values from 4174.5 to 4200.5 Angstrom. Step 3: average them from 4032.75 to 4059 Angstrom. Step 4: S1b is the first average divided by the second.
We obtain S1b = 0.99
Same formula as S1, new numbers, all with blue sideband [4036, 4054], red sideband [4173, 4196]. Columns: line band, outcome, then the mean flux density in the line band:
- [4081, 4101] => 2.42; 39.8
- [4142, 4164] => 0.71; 42.2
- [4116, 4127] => 0.42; 42.8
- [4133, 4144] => -0.86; 47.5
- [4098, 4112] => 3.61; 33.3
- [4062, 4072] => -0.39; 47.7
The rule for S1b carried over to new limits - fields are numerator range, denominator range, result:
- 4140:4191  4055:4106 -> 1.07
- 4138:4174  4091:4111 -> 1.28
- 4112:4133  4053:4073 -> 0.97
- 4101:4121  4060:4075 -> 0.82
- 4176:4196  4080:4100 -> 1.12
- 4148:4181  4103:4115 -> 1.22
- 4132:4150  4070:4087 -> 1.05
